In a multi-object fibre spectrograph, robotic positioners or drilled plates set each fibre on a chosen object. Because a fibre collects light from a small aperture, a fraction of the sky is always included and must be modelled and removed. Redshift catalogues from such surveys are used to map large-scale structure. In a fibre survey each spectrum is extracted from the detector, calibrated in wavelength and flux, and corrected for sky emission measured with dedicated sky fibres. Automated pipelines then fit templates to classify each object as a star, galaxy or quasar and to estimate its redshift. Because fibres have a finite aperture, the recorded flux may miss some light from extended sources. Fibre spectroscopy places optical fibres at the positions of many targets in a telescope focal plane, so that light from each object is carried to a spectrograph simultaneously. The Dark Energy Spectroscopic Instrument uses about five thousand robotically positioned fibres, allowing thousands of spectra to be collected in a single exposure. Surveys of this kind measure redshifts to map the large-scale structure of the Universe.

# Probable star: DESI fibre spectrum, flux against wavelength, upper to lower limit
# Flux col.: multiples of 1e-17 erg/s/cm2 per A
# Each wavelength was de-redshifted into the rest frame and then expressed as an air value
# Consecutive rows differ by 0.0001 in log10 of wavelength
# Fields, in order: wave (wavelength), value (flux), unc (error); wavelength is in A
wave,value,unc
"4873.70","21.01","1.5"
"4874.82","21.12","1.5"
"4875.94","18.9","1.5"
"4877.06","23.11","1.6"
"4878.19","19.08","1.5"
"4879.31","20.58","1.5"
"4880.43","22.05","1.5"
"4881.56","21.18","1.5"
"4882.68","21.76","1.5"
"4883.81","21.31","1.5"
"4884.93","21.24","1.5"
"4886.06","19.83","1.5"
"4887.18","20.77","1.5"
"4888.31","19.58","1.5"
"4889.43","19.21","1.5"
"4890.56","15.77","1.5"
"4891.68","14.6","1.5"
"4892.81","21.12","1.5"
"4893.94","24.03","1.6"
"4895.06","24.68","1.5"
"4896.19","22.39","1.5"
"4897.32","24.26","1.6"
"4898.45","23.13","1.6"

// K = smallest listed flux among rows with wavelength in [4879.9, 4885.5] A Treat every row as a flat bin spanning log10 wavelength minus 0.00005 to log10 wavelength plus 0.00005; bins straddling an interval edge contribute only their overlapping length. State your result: 21.18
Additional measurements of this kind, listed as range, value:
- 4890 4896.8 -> 14.6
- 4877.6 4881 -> 19.08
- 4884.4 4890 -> 19.21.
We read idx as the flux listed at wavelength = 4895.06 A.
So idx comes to 24.68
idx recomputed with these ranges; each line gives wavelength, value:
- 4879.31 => 20.58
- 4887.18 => 20.77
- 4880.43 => 22.05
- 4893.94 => 24.03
